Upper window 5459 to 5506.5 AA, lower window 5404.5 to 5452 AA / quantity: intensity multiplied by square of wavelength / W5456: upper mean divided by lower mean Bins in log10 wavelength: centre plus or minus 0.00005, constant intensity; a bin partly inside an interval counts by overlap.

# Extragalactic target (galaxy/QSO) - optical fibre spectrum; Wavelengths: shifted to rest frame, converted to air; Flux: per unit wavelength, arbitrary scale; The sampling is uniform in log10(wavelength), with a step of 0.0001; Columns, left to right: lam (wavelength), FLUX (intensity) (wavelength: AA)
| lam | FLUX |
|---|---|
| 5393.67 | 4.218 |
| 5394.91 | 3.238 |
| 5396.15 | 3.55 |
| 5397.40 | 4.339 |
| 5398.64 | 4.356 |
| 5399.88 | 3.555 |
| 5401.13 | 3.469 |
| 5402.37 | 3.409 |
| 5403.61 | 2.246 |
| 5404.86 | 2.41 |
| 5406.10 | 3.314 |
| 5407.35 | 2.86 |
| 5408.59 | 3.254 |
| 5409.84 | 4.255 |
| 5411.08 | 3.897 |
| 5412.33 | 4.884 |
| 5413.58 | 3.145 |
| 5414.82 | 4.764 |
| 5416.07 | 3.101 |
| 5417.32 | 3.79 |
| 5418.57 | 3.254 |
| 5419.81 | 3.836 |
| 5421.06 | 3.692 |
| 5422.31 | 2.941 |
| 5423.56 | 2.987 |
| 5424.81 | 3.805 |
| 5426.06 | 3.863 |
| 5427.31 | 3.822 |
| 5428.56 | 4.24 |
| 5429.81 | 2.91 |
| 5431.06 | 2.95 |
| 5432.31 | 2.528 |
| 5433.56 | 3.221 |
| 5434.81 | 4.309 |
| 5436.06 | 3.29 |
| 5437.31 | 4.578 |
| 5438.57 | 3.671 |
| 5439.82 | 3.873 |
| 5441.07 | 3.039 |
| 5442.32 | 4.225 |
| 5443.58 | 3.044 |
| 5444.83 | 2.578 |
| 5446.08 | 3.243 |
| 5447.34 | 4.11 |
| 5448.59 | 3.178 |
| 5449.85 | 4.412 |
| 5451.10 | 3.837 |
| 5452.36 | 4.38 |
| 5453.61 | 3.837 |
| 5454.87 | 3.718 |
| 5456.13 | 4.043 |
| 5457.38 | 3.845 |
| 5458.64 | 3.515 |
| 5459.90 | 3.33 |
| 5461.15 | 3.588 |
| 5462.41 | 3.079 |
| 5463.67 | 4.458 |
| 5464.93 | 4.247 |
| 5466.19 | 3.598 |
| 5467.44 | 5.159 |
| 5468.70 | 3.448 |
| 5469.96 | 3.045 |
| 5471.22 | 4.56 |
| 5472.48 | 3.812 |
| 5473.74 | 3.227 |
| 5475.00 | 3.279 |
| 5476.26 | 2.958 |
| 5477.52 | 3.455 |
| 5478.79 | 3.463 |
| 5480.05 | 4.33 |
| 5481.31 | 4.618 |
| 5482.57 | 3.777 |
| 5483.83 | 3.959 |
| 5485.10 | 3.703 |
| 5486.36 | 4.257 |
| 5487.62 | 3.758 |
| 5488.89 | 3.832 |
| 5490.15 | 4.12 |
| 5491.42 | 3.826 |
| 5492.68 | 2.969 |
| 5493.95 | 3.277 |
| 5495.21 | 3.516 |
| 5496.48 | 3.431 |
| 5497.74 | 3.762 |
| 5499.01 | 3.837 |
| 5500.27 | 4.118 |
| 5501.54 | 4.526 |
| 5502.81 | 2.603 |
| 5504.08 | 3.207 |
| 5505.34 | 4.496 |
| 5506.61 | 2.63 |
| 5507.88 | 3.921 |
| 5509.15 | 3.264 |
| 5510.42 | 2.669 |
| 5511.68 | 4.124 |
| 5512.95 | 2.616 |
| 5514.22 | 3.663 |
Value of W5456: 1.07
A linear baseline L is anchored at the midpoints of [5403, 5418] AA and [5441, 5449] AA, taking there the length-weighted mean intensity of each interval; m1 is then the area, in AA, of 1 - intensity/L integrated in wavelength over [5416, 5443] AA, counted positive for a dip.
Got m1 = -1.0 AA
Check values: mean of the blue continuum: 3.49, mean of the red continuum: 3.37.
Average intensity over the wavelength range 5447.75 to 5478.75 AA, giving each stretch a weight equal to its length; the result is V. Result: 3.75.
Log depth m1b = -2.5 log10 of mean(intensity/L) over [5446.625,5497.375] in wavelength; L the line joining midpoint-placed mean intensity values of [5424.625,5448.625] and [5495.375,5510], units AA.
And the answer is -0.06 mag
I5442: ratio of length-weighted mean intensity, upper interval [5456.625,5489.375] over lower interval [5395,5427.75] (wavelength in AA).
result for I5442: 1.06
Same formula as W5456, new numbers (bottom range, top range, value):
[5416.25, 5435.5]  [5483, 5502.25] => 1.12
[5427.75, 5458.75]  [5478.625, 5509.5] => 1.05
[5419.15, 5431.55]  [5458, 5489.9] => 1.10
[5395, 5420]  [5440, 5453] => 1.03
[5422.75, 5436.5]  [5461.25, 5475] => 1.13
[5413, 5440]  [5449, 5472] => 1.10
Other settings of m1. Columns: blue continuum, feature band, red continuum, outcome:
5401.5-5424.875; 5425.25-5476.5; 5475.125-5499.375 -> -1.1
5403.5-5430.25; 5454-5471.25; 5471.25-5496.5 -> -0.7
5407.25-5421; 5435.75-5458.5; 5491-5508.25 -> -0.2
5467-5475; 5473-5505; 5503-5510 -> -0.7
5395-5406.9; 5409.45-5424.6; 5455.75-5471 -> -0.9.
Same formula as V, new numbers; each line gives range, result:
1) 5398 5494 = 3.65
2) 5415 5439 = 3.54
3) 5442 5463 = 3.64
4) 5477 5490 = 3.93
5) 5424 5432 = 3.54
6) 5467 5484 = 3.77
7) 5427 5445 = 3.5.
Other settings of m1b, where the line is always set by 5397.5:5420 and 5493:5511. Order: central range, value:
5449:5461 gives -0.09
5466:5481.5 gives -0.07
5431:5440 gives -0.01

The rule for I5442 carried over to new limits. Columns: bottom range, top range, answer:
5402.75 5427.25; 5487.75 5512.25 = 1.03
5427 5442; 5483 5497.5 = 1.04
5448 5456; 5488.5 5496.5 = 0.91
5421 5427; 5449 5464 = 1.10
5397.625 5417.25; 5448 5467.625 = 1.09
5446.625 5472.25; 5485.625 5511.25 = 0.93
